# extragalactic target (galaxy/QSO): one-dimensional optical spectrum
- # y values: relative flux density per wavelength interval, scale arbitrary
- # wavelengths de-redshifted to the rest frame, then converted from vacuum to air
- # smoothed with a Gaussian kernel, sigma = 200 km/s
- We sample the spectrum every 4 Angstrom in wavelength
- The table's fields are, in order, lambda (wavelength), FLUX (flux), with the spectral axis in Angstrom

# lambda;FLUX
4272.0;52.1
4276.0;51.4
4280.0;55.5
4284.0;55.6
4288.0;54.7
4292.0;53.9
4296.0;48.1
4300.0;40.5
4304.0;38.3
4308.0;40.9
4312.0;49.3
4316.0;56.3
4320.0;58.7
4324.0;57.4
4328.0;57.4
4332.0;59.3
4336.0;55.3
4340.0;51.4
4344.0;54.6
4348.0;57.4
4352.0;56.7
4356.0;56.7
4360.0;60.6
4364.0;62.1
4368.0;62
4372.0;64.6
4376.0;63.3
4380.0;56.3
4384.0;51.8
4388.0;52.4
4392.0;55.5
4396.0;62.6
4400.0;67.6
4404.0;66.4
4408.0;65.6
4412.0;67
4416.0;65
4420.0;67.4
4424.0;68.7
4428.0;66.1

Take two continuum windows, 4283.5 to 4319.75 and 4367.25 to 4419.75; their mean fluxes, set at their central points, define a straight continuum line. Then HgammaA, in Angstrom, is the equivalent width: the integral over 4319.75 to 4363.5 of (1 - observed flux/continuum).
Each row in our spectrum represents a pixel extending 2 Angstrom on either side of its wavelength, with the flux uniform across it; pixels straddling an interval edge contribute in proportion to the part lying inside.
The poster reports -2.1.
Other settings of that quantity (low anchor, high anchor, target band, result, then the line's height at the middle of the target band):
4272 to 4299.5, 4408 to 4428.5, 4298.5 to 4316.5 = 3.5 Angstrom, 54.8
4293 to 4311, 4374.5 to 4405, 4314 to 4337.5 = -5.0 Angstrom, 47.4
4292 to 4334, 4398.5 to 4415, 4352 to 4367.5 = -0.3 Angstrom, 58.6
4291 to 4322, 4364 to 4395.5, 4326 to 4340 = -1.3 Angstrom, 51.8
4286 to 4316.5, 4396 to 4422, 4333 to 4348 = -0.1 Angstrom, 54.2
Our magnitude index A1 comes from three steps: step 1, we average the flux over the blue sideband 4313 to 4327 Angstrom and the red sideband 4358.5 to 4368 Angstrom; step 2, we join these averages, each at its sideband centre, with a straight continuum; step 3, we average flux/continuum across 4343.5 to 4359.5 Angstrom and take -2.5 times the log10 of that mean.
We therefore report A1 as 0.06 mag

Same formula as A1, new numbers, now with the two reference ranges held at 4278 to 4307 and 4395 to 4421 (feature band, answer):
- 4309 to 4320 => -0.01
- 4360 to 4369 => -0.04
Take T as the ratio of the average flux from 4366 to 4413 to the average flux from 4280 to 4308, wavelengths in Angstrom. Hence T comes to 1.3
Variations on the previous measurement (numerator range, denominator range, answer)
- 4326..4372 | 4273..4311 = 1.18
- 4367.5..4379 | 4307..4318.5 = 1.26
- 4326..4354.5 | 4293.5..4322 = 1.18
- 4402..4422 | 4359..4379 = 1.06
